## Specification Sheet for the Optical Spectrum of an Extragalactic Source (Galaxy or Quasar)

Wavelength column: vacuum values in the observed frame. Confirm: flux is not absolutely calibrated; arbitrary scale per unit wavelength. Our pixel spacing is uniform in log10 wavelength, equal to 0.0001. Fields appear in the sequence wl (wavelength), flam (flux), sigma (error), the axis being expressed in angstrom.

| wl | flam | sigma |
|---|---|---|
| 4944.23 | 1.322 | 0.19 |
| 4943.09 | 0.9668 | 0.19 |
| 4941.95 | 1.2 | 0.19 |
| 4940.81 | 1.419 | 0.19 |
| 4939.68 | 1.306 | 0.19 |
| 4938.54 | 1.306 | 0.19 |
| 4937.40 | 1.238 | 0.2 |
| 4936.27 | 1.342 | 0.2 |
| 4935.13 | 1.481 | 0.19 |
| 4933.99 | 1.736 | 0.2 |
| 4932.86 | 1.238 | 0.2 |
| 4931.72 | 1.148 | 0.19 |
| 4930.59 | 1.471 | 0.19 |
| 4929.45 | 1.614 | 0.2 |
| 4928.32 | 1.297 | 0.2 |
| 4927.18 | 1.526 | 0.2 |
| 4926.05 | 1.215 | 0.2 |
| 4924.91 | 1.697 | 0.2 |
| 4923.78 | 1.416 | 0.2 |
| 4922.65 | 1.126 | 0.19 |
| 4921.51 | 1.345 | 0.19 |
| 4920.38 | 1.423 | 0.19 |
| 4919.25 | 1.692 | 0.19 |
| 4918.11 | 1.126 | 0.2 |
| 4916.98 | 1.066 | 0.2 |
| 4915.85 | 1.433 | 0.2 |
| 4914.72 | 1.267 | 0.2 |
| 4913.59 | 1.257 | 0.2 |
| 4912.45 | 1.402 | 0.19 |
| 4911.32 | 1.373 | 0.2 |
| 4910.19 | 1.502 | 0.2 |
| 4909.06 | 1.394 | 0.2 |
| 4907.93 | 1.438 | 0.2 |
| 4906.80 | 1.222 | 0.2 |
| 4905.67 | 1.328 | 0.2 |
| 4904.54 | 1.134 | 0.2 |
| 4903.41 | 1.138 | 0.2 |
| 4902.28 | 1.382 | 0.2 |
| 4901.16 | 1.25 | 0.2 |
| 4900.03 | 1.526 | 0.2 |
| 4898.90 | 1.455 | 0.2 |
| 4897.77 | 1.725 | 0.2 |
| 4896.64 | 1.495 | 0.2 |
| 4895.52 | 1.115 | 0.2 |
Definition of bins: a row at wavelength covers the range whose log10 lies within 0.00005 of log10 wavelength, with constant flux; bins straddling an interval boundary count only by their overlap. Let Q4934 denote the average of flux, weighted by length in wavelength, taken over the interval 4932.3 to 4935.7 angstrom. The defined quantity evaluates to 1.49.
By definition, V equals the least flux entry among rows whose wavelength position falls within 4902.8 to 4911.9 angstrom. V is 1.134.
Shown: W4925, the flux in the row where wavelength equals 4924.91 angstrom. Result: 1.697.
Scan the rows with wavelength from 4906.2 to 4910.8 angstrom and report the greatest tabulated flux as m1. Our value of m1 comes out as 1.502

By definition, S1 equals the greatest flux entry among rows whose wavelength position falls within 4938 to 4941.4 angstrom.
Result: 1.419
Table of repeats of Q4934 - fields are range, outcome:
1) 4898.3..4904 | 1.35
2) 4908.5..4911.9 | 1.42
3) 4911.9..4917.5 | 1.29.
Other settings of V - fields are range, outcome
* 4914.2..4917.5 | 1.066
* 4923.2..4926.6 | 1.215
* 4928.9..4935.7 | 1.148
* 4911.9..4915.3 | 1.257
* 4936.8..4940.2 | 1.238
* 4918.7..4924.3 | 1.126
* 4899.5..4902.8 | 1.25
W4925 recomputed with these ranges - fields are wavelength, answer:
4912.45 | 1.402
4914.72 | 1.267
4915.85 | 1.433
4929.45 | 1.614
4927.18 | 1.526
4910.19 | 1.502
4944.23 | 1.322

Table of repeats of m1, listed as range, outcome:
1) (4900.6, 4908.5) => 1.438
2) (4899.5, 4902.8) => 1.526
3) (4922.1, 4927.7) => 1.697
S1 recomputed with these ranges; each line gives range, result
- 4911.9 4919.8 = 1.692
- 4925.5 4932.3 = 1.614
